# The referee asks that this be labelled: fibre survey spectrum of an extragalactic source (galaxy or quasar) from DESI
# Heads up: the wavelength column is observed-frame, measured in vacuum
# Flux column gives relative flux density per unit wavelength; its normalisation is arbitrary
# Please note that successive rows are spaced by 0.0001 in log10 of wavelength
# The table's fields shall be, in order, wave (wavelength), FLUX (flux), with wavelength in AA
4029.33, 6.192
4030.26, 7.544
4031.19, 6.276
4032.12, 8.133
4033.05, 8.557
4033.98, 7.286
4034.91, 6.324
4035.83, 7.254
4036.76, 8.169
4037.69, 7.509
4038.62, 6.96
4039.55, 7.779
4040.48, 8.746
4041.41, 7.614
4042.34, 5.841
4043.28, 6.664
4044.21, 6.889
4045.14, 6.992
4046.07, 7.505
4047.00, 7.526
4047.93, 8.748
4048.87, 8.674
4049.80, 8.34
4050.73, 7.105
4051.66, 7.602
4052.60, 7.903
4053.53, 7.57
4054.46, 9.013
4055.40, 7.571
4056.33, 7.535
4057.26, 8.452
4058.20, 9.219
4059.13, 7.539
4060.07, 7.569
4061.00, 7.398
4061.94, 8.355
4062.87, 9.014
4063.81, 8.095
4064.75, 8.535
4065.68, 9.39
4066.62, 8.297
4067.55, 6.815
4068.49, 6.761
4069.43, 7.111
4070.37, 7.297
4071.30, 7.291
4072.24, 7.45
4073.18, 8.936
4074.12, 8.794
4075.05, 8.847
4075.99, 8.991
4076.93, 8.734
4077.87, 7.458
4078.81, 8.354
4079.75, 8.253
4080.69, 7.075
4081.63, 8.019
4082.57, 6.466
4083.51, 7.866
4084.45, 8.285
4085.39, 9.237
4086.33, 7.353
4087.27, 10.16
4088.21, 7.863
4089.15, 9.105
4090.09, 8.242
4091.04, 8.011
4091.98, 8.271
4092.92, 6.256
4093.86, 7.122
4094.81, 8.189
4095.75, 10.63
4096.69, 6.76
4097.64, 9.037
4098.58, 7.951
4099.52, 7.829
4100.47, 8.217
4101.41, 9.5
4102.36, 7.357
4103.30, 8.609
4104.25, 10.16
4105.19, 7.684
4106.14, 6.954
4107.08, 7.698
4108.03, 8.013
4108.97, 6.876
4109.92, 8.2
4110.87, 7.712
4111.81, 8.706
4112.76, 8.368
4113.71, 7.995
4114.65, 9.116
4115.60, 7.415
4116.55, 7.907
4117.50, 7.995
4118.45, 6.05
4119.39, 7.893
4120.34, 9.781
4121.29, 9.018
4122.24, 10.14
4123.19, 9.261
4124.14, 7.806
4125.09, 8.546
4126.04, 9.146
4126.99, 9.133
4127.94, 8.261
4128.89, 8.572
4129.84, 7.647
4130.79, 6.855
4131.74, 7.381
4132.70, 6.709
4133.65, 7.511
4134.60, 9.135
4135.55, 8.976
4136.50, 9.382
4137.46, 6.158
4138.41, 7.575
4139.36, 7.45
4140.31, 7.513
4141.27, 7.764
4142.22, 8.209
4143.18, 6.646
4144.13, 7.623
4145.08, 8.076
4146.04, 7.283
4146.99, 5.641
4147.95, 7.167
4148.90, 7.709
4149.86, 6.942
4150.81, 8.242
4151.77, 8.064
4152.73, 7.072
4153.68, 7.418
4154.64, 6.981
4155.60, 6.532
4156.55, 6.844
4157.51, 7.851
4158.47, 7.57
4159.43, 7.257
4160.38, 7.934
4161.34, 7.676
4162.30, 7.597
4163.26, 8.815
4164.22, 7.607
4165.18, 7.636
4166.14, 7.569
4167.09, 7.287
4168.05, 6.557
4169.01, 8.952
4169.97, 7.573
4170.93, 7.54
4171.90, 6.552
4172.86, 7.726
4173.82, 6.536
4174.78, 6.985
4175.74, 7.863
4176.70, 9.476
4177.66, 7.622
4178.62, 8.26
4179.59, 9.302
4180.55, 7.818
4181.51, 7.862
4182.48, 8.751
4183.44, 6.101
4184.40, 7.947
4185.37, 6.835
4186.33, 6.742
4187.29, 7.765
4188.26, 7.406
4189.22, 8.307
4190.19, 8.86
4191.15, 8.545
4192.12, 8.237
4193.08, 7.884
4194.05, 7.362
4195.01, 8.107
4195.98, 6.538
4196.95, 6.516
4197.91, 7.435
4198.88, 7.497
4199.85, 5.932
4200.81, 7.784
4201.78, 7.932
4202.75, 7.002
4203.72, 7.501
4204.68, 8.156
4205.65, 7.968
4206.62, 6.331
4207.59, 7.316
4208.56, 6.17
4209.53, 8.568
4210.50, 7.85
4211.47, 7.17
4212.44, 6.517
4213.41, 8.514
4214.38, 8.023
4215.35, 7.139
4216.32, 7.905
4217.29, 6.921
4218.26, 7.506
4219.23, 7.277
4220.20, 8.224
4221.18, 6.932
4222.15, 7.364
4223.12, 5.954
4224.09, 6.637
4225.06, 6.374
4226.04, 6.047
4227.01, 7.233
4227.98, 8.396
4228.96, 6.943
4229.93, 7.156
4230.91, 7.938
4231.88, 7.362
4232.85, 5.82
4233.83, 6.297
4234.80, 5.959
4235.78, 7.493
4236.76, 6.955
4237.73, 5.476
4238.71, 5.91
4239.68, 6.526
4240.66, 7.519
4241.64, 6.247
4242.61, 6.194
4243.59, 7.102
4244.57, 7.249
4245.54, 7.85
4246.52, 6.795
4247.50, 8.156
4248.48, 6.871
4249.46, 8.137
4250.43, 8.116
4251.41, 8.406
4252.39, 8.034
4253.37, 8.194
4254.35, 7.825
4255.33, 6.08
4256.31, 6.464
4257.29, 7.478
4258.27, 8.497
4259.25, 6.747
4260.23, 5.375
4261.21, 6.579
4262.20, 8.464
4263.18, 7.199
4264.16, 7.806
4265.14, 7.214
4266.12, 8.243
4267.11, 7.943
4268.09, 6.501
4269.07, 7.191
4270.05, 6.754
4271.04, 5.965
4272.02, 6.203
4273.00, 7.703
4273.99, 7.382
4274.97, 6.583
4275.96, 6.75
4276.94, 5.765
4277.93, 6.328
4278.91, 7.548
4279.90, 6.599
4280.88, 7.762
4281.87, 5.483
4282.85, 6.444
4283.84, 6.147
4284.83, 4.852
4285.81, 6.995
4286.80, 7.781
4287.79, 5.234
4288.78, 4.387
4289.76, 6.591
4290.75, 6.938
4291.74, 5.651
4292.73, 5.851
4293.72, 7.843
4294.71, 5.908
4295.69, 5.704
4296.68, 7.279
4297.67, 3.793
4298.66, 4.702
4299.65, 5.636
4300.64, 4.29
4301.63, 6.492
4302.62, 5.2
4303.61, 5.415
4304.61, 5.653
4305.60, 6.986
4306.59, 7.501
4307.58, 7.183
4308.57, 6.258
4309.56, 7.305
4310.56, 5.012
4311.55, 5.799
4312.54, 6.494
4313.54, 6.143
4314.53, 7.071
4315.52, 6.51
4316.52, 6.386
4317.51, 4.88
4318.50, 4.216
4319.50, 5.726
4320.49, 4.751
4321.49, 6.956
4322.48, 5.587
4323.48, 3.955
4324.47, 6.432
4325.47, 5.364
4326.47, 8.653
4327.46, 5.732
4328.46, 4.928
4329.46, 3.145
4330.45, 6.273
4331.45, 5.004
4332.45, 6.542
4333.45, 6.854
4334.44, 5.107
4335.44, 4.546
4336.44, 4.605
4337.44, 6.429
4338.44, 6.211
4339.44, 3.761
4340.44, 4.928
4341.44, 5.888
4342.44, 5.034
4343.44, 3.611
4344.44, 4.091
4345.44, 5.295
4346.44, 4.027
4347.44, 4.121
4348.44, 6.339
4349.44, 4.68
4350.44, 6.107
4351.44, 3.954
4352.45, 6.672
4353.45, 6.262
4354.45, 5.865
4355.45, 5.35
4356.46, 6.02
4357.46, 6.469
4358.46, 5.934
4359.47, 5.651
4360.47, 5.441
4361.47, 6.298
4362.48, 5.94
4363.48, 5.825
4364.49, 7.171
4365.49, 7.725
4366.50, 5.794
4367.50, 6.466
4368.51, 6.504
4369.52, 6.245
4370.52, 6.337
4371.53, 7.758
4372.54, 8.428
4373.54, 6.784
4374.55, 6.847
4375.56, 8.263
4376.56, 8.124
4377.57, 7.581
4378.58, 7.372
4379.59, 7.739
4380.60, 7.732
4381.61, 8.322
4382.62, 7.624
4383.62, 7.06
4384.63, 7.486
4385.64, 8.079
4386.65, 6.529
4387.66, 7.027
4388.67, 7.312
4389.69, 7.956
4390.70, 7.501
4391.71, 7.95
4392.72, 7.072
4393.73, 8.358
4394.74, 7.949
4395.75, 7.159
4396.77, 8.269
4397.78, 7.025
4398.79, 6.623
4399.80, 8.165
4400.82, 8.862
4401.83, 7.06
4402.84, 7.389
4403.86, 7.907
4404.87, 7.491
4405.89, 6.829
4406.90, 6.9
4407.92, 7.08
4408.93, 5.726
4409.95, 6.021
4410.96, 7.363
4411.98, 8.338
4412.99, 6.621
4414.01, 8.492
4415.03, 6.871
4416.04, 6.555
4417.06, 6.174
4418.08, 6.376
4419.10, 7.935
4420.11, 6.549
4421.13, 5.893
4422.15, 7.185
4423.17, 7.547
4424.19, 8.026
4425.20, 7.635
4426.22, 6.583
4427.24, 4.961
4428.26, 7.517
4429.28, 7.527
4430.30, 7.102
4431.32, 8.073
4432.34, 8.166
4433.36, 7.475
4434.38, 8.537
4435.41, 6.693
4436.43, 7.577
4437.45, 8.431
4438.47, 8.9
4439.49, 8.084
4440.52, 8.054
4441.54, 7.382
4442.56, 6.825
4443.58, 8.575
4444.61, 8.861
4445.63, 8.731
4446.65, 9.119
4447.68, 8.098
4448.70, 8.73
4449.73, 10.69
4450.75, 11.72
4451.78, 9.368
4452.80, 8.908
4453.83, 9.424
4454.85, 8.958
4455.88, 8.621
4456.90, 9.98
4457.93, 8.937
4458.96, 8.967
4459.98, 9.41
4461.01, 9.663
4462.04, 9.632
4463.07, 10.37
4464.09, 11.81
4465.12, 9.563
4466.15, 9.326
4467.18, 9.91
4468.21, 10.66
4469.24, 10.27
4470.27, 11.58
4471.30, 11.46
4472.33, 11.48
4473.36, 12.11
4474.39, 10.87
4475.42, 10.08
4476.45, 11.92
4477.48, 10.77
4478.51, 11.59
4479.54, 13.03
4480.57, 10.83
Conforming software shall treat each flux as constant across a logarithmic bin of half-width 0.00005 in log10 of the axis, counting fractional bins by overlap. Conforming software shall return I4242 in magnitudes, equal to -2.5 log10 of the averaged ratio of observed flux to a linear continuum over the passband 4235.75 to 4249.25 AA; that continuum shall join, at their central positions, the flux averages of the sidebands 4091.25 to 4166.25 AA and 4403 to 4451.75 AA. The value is 0.14 mag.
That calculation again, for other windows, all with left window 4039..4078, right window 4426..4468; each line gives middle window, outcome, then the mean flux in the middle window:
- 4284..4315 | 0.353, 6.06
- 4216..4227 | 0.175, 7.01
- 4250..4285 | 0.184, 7.03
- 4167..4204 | 0.076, 7.61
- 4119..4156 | 0.026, 7.88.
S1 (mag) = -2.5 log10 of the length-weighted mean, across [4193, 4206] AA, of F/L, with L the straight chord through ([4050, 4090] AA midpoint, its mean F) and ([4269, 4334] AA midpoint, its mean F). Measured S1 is -0.06 mag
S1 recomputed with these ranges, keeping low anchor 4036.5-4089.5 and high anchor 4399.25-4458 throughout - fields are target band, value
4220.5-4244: 0.17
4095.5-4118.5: -0.03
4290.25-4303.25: 0.33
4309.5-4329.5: 0.33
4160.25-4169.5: 0.02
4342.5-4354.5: 0.48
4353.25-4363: 0.31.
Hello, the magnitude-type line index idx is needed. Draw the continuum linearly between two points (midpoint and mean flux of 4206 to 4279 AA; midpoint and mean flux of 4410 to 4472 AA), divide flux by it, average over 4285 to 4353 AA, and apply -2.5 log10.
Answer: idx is 0.32 mag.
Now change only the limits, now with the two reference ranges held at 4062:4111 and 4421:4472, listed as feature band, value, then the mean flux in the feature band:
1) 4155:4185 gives 0.08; 7.66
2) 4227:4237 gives 0.19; 7.04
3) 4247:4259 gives 0.10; 7.67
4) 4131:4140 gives 0.06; 7.78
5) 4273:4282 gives 0.24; 6.79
